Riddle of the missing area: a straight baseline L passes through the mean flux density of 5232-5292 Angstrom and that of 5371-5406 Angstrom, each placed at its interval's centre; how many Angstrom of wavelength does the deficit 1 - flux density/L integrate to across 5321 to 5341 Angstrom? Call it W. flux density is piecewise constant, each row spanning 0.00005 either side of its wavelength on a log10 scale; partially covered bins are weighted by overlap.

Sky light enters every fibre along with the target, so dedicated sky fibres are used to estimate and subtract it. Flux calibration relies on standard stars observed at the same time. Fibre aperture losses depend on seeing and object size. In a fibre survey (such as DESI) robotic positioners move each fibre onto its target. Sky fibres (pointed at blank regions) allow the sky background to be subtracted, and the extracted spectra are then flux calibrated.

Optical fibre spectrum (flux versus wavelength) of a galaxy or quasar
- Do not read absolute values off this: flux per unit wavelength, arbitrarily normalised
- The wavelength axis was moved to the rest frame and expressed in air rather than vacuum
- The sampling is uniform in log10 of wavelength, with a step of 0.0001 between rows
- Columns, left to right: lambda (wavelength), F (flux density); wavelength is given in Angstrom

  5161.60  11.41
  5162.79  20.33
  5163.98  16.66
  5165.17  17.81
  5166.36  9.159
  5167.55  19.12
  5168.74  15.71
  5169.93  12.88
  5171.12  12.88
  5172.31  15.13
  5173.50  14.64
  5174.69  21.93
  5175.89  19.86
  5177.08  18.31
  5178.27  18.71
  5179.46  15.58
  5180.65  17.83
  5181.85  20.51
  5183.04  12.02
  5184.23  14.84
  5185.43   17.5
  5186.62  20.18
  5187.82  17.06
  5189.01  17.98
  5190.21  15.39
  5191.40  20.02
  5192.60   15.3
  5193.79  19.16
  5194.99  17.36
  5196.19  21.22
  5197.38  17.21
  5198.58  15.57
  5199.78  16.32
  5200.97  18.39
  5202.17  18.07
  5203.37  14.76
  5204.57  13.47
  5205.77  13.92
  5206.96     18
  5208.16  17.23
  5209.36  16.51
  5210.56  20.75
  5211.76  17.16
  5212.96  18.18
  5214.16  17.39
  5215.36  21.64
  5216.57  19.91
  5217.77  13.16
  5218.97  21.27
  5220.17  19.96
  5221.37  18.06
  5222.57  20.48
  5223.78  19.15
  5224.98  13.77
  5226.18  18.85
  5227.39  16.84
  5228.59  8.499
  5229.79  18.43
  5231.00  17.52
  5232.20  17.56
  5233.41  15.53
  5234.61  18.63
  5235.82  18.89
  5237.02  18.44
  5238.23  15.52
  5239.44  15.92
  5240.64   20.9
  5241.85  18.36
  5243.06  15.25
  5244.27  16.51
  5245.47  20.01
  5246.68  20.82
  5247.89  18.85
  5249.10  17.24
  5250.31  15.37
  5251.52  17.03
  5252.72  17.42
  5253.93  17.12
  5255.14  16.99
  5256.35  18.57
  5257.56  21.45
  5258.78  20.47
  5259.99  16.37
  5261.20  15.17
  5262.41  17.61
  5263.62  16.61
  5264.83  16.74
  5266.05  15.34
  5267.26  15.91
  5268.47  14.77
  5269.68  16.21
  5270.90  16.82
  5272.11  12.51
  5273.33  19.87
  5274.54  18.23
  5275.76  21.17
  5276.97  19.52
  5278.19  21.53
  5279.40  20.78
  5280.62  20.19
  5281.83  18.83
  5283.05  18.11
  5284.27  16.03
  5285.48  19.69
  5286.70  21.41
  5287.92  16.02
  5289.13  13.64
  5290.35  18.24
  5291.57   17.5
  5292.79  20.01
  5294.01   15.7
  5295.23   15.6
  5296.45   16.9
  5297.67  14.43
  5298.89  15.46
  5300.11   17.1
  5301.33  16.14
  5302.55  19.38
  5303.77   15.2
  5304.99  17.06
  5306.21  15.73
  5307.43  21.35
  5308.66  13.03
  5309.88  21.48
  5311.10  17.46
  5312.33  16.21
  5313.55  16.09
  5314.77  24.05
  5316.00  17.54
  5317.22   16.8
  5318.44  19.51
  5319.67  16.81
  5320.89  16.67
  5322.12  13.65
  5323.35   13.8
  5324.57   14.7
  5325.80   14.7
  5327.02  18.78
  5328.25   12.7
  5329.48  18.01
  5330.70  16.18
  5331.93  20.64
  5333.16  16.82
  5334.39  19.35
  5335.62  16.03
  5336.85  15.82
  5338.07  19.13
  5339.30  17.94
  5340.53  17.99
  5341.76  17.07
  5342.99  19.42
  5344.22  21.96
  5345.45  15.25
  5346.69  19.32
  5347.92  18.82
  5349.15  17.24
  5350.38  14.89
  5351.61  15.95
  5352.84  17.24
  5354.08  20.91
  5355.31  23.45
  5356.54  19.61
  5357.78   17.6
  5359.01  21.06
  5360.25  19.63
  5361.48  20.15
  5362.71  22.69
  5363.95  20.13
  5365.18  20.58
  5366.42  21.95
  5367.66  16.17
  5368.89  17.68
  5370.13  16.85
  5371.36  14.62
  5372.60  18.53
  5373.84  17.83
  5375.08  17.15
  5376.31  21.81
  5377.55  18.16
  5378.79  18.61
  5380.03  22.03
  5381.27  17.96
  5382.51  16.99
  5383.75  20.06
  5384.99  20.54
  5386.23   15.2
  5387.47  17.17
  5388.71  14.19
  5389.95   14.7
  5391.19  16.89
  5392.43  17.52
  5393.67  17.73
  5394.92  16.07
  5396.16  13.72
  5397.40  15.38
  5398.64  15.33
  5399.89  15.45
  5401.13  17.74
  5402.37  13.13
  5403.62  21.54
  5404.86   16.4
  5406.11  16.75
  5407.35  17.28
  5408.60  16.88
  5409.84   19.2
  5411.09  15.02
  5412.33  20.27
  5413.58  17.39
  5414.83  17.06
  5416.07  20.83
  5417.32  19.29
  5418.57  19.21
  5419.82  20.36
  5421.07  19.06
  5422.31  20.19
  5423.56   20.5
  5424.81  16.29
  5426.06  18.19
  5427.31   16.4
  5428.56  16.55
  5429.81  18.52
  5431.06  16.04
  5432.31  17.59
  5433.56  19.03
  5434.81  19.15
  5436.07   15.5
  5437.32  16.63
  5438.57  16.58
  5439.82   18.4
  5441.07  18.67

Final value 1.0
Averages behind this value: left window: 17.8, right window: 17.2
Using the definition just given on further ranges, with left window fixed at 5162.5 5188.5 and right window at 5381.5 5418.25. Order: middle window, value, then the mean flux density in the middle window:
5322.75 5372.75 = -3.1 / 18.1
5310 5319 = -0.8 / 18.4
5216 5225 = -0.9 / 18.5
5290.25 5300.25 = 0.1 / 16.7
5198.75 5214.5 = -0.1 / 16.9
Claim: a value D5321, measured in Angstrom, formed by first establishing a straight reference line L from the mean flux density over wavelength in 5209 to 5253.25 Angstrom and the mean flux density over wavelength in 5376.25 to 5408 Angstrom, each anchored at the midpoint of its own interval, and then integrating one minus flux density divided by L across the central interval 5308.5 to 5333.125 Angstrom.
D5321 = 0.57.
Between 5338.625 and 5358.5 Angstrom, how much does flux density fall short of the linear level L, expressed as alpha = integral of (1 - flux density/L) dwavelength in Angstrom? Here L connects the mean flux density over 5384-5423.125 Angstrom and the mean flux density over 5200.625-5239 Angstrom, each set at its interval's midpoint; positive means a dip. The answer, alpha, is -1.2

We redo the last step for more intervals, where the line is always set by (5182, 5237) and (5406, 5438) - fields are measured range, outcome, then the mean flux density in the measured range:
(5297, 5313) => 0.7 Angstrom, 16.9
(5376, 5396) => 0.3 Angstrom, 17.7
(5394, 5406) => 1.2 Angstrom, 16.1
